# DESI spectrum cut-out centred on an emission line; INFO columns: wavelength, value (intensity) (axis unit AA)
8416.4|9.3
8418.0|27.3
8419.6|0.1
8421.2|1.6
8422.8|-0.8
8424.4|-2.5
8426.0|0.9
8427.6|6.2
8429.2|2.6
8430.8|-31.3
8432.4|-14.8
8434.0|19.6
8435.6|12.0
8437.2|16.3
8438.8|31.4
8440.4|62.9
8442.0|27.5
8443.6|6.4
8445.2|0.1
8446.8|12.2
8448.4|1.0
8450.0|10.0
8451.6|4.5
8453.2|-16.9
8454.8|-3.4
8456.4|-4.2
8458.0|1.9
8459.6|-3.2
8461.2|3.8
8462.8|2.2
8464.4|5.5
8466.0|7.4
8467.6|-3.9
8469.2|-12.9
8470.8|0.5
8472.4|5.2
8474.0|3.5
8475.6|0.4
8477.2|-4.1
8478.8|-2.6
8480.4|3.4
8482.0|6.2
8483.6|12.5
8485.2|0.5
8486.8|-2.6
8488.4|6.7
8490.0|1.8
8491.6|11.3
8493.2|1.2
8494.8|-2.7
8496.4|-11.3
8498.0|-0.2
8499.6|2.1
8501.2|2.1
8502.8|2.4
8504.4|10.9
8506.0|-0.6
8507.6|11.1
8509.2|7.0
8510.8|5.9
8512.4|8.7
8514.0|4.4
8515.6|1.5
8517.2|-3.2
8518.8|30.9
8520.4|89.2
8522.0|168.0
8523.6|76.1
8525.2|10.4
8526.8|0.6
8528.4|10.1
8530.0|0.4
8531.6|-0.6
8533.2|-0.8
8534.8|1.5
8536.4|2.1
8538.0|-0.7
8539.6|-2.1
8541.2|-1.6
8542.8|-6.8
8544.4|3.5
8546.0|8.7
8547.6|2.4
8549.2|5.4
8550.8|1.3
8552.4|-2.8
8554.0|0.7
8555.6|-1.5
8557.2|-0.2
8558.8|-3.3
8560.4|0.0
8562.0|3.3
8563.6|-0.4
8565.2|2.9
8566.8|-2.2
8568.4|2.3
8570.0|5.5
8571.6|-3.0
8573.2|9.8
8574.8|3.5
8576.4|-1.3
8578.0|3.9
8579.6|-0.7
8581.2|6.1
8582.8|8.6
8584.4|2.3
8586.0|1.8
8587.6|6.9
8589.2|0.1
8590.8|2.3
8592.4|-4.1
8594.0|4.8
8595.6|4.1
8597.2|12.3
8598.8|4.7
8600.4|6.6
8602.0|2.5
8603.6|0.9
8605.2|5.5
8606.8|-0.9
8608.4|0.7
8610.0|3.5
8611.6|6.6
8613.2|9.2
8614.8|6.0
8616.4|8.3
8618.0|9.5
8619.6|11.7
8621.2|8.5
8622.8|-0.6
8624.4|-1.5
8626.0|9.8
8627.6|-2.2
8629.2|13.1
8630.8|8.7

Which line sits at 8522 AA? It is [O III]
